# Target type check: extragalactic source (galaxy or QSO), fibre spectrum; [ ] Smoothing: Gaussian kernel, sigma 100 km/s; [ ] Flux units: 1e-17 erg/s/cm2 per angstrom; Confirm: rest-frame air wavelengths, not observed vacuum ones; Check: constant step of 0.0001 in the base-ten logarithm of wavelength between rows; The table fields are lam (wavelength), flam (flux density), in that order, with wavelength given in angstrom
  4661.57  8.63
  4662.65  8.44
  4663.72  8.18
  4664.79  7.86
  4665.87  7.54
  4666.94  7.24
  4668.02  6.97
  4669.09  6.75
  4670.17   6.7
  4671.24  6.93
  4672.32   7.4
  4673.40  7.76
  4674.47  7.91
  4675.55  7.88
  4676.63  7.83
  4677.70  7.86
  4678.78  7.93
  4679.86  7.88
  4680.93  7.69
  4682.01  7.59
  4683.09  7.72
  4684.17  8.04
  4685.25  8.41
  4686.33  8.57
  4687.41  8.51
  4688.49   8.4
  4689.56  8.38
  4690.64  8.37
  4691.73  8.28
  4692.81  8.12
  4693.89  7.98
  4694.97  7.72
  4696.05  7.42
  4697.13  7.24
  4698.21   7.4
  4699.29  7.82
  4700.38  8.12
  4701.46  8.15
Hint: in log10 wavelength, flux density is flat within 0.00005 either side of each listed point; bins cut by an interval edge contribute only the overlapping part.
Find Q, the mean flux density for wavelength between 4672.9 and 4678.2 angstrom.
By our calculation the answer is 7.86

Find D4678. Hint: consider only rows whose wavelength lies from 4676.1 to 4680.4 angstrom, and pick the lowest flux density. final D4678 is 7.83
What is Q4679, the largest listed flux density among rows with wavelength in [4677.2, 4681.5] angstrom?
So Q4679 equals 7.93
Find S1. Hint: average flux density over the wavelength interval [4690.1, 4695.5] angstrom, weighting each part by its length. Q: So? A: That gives 8.08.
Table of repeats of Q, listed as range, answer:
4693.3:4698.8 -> 7.57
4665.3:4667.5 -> 7.37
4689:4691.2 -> 8.37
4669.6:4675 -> 7.33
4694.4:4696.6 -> 7.59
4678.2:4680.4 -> 7.91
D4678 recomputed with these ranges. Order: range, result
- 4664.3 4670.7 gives 6.7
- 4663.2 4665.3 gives 7.86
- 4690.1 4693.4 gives 8.12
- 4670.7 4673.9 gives 6.93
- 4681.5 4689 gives 7.59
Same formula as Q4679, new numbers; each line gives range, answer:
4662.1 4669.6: 8.44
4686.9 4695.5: 8.51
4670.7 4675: 7.91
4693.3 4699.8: 7.98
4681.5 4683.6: 7.72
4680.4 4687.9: 8.57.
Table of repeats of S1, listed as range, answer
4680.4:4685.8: 7.88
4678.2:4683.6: 7.76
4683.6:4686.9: 8.32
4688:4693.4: 8.31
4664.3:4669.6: 7.27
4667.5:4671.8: 6.84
